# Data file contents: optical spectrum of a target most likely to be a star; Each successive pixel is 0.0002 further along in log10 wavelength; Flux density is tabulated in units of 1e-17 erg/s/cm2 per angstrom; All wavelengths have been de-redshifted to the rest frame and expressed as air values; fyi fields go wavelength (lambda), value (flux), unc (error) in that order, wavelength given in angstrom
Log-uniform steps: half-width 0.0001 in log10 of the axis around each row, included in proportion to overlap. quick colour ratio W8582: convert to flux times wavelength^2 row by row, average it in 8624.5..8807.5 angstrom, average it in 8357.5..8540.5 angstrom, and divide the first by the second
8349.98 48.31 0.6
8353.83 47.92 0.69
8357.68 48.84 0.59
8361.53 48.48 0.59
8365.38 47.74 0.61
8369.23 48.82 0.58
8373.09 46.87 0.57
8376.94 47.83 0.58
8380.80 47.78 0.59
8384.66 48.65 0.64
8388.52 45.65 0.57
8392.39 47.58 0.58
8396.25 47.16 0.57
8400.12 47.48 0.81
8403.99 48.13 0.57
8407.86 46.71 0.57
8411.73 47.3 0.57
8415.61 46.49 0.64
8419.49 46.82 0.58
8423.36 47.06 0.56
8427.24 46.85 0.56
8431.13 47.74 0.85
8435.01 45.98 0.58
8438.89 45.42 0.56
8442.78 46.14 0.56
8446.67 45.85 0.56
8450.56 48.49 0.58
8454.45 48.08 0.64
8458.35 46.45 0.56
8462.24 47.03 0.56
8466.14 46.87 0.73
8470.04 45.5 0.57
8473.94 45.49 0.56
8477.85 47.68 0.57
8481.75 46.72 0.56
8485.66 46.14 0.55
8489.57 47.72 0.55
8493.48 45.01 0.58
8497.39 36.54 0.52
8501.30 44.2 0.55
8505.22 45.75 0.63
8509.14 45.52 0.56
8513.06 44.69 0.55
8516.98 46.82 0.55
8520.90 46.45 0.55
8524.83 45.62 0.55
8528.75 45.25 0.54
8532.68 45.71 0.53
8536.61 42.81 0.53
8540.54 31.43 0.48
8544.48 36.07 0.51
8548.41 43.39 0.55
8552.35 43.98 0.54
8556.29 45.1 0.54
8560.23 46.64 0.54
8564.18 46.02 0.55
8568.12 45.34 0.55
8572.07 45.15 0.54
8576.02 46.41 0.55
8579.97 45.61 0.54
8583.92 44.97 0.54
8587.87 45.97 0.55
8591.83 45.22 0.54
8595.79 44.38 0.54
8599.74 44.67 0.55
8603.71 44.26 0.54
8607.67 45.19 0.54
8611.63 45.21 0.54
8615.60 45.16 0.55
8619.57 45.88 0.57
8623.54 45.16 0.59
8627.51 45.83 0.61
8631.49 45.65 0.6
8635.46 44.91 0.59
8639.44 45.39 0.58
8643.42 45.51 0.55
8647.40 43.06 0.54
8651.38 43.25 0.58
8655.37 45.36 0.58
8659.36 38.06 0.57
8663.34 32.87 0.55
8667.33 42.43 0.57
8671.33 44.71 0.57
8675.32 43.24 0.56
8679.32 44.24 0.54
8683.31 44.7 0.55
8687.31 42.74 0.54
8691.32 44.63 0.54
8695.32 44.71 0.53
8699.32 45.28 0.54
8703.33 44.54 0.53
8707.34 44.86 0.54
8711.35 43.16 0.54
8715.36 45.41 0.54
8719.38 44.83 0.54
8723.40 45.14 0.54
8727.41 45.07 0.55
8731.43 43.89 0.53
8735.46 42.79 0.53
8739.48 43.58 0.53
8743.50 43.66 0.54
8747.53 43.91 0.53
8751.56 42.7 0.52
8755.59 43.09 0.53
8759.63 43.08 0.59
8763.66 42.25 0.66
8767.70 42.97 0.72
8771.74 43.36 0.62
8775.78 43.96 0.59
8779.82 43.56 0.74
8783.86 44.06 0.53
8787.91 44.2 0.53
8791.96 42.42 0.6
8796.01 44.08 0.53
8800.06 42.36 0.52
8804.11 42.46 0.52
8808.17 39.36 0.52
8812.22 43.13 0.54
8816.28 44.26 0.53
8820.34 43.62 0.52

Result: 1.0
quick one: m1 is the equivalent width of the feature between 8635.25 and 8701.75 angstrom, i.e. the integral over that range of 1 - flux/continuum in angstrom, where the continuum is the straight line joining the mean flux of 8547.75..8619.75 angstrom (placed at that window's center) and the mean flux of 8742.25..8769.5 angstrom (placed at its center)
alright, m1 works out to 1.4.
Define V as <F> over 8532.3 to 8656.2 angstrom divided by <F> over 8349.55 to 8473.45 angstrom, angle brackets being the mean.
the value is 0.94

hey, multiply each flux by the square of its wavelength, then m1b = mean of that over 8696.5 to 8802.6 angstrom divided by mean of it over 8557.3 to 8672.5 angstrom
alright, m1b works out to 1.02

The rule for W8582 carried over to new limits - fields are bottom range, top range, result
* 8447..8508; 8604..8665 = 0.99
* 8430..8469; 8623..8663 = 0.98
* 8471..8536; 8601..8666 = 1.00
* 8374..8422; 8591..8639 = 1.00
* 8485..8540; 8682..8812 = 1.04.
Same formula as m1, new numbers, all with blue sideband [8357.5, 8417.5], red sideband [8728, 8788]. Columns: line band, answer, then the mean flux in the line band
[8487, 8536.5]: 1.4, 44.9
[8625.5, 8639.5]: -0.2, 45.5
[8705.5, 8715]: -0.1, 44.3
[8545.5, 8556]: 0.6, 43.2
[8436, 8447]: 0.3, 45.8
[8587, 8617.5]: 0.1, 45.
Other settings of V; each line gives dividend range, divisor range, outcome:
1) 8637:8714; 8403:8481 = 0.93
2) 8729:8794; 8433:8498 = 0.94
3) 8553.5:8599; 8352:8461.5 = 0.96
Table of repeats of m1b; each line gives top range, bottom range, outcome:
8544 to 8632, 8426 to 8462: 0.99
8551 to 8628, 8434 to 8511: 1.02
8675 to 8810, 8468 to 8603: 1.03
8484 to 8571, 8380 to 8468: 0.96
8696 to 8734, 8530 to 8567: 1.09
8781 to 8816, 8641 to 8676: 1.05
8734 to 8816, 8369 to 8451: 1.00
